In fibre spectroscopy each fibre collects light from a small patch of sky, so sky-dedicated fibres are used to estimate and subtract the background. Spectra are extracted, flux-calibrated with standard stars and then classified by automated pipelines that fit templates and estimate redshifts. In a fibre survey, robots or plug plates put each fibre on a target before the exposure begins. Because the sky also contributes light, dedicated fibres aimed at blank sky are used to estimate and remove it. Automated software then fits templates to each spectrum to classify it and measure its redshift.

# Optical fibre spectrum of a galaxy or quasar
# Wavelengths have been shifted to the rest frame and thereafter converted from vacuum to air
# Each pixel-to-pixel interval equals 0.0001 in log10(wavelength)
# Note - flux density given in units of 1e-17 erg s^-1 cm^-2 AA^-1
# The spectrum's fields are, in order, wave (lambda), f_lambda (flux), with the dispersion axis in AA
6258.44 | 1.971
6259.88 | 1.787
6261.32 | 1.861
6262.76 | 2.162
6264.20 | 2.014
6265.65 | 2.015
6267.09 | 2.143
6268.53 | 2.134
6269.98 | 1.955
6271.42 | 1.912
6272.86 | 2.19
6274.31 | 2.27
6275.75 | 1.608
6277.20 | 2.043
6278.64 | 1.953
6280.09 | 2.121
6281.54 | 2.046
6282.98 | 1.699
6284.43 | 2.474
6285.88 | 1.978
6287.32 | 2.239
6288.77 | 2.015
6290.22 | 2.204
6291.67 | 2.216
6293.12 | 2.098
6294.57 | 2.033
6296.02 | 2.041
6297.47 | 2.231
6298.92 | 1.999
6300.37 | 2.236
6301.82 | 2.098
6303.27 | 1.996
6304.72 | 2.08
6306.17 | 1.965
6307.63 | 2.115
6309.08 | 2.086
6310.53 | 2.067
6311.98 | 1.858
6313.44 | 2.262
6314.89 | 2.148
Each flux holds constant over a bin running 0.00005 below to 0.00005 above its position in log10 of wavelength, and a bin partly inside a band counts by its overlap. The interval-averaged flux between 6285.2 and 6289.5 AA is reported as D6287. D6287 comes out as 2.08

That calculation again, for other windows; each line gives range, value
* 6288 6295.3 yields 2.11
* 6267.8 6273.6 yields 2.05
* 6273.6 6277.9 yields 1.97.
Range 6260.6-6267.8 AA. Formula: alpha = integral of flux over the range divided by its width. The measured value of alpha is 2.04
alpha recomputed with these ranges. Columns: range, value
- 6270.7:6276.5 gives 2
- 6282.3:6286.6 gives 2.05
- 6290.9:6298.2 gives 2.12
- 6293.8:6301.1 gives 2.11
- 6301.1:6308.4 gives 2.05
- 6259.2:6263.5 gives 1.94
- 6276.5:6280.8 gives 2.04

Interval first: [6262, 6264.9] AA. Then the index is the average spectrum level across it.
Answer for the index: 2.09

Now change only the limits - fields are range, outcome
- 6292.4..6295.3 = 2.06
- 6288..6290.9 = 2.11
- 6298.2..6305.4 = 2.08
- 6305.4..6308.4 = 2.04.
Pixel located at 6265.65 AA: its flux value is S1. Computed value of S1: 2.015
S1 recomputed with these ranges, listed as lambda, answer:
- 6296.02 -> 2.041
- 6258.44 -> 1.971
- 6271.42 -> 1.912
